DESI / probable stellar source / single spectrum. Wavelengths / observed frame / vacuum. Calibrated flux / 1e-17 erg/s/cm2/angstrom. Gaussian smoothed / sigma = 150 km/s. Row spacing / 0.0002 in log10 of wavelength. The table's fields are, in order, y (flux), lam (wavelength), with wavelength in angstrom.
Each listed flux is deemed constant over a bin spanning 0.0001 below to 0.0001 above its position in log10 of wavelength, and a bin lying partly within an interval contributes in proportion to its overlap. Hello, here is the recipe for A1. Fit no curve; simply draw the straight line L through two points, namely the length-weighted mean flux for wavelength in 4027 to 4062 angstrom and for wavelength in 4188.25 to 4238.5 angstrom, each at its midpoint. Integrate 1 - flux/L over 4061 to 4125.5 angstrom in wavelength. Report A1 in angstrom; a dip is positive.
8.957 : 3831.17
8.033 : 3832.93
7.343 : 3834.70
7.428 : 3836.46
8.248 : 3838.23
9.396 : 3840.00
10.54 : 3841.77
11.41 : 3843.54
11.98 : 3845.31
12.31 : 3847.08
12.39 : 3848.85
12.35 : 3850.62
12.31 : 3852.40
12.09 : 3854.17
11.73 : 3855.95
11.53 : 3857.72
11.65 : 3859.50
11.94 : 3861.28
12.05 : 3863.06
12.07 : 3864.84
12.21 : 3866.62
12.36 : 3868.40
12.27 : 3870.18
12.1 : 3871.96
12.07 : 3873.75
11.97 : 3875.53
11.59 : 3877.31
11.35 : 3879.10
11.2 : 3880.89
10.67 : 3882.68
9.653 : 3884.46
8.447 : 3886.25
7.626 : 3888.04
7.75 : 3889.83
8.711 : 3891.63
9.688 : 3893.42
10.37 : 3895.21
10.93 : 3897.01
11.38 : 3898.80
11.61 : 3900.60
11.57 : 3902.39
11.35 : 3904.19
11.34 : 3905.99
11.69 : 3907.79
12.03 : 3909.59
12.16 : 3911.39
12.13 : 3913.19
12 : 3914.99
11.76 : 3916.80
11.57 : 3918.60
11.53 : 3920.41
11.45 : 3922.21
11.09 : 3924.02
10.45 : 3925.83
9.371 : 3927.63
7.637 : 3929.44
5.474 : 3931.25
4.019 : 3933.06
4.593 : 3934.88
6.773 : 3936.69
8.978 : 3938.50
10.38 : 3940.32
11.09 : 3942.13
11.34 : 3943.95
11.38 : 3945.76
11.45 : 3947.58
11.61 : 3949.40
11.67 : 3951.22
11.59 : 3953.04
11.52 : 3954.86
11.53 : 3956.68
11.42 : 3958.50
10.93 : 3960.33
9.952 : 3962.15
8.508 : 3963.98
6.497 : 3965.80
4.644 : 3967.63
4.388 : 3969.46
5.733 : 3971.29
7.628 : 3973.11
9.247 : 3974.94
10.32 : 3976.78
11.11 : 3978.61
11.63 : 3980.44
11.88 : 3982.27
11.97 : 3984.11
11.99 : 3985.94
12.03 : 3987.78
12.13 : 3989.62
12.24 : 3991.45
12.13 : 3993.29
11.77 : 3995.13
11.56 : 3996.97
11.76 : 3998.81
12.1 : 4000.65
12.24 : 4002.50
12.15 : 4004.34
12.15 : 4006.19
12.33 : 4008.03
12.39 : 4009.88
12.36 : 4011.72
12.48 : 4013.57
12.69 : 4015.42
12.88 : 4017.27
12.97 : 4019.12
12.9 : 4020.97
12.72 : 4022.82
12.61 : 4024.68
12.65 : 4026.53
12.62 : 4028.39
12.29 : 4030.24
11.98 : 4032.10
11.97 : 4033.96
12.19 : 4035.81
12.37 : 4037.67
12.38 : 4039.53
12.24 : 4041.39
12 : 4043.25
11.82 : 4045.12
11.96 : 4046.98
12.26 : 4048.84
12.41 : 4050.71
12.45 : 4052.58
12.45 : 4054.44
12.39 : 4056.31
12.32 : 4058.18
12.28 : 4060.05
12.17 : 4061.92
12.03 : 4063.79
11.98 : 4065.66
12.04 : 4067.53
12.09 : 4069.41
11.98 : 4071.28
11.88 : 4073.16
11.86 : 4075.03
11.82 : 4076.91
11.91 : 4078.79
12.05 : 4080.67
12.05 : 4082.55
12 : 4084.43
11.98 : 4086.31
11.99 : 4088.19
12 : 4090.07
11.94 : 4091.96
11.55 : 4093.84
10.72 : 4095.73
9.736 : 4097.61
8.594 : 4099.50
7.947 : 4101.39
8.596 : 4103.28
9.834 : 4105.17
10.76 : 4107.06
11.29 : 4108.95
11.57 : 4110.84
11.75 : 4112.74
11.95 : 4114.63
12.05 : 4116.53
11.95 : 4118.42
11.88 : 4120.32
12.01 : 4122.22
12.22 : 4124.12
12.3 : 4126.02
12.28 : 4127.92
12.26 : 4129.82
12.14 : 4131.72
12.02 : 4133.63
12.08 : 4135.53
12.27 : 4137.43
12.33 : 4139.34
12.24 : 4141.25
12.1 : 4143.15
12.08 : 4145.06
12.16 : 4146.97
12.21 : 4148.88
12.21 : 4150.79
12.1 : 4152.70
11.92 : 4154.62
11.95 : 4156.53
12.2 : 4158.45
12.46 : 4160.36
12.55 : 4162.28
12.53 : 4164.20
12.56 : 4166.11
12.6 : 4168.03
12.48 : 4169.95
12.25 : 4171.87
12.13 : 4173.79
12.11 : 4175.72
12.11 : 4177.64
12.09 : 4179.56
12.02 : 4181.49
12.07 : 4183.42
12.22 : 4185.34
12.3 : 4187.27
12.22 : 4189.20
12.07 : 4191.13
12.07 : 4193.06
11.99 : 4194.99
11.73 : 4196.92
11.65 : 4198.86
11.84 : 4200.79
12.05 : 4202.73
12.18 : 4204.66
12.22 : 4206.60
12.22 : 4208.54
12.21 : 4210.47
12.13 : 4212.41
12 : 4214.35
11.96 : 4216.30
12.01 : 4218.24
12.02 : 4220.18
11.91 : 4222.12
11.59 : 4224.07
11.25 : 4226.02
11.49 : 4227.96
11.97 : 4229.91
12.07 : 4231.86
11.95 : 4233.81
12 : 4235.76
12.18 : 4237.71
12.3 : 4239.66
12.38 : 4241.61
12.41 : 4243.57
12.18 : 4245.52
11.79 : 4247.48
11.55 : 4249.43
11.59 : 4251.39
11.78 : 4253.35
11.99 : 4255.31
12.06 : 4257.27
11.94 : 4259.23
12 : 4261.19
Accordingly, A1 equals 3.9 angstrom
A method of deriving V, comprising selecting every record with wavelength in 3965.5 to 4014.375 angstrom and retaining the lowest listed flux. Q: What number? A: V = 4.388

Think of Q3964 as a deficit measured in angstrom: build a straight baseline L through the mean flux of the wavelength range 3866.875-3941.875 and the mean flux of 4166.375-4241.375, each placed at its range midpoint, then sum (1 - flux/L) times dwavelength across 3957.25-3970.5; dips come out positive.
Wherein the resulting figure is 3.14 angstrom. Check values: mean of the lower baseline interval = 10.3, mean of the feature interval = 8.11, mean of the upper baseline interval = 12.1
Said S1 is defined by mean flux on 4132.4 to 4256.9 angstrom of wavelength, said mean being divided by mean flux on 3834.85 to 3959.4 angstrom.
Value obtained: 1.13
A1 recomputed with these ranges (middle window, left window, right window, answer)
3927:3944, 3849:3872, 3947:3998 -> 4.9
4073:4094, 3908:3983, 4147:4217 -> -1.4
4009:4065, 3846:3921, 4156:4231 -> -3.2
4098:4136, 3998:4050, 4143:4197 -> 3.1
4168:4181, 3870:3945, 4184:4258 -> -0.5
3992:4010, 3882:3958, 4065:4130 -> -2.1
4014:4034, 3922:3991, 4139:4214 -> -4.2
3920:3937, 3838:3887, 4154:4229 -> 5.0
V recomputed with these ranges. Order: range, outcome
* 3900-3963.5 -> 4.019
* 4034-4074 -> 11.82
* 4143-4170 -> 11.92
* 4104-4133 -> 9.834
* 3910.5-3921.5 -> 11.53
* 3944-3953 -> 11.38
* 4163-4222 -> 11.65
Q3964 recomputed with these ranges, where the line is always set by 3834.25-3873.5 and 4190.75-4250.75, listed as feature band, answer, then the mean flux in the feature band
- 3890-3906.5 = 1.1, 10.6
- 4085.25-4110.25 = 2.6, 10.6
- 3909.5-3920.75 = -0.5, 11.9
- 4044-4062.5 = -0.9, 12.2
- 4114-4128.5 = -0.3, 12.1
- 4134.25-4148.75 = -0.4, 12.2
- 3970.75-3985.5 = 1.8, 10.1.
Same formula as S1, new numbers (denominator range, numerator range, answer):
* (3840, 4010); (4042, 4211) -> 1.11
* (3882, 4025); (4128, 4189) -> 1.16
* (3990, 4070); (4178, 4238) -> 0.98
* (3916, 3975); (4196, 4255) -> 1.28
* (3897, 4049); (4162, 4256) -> 1.10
